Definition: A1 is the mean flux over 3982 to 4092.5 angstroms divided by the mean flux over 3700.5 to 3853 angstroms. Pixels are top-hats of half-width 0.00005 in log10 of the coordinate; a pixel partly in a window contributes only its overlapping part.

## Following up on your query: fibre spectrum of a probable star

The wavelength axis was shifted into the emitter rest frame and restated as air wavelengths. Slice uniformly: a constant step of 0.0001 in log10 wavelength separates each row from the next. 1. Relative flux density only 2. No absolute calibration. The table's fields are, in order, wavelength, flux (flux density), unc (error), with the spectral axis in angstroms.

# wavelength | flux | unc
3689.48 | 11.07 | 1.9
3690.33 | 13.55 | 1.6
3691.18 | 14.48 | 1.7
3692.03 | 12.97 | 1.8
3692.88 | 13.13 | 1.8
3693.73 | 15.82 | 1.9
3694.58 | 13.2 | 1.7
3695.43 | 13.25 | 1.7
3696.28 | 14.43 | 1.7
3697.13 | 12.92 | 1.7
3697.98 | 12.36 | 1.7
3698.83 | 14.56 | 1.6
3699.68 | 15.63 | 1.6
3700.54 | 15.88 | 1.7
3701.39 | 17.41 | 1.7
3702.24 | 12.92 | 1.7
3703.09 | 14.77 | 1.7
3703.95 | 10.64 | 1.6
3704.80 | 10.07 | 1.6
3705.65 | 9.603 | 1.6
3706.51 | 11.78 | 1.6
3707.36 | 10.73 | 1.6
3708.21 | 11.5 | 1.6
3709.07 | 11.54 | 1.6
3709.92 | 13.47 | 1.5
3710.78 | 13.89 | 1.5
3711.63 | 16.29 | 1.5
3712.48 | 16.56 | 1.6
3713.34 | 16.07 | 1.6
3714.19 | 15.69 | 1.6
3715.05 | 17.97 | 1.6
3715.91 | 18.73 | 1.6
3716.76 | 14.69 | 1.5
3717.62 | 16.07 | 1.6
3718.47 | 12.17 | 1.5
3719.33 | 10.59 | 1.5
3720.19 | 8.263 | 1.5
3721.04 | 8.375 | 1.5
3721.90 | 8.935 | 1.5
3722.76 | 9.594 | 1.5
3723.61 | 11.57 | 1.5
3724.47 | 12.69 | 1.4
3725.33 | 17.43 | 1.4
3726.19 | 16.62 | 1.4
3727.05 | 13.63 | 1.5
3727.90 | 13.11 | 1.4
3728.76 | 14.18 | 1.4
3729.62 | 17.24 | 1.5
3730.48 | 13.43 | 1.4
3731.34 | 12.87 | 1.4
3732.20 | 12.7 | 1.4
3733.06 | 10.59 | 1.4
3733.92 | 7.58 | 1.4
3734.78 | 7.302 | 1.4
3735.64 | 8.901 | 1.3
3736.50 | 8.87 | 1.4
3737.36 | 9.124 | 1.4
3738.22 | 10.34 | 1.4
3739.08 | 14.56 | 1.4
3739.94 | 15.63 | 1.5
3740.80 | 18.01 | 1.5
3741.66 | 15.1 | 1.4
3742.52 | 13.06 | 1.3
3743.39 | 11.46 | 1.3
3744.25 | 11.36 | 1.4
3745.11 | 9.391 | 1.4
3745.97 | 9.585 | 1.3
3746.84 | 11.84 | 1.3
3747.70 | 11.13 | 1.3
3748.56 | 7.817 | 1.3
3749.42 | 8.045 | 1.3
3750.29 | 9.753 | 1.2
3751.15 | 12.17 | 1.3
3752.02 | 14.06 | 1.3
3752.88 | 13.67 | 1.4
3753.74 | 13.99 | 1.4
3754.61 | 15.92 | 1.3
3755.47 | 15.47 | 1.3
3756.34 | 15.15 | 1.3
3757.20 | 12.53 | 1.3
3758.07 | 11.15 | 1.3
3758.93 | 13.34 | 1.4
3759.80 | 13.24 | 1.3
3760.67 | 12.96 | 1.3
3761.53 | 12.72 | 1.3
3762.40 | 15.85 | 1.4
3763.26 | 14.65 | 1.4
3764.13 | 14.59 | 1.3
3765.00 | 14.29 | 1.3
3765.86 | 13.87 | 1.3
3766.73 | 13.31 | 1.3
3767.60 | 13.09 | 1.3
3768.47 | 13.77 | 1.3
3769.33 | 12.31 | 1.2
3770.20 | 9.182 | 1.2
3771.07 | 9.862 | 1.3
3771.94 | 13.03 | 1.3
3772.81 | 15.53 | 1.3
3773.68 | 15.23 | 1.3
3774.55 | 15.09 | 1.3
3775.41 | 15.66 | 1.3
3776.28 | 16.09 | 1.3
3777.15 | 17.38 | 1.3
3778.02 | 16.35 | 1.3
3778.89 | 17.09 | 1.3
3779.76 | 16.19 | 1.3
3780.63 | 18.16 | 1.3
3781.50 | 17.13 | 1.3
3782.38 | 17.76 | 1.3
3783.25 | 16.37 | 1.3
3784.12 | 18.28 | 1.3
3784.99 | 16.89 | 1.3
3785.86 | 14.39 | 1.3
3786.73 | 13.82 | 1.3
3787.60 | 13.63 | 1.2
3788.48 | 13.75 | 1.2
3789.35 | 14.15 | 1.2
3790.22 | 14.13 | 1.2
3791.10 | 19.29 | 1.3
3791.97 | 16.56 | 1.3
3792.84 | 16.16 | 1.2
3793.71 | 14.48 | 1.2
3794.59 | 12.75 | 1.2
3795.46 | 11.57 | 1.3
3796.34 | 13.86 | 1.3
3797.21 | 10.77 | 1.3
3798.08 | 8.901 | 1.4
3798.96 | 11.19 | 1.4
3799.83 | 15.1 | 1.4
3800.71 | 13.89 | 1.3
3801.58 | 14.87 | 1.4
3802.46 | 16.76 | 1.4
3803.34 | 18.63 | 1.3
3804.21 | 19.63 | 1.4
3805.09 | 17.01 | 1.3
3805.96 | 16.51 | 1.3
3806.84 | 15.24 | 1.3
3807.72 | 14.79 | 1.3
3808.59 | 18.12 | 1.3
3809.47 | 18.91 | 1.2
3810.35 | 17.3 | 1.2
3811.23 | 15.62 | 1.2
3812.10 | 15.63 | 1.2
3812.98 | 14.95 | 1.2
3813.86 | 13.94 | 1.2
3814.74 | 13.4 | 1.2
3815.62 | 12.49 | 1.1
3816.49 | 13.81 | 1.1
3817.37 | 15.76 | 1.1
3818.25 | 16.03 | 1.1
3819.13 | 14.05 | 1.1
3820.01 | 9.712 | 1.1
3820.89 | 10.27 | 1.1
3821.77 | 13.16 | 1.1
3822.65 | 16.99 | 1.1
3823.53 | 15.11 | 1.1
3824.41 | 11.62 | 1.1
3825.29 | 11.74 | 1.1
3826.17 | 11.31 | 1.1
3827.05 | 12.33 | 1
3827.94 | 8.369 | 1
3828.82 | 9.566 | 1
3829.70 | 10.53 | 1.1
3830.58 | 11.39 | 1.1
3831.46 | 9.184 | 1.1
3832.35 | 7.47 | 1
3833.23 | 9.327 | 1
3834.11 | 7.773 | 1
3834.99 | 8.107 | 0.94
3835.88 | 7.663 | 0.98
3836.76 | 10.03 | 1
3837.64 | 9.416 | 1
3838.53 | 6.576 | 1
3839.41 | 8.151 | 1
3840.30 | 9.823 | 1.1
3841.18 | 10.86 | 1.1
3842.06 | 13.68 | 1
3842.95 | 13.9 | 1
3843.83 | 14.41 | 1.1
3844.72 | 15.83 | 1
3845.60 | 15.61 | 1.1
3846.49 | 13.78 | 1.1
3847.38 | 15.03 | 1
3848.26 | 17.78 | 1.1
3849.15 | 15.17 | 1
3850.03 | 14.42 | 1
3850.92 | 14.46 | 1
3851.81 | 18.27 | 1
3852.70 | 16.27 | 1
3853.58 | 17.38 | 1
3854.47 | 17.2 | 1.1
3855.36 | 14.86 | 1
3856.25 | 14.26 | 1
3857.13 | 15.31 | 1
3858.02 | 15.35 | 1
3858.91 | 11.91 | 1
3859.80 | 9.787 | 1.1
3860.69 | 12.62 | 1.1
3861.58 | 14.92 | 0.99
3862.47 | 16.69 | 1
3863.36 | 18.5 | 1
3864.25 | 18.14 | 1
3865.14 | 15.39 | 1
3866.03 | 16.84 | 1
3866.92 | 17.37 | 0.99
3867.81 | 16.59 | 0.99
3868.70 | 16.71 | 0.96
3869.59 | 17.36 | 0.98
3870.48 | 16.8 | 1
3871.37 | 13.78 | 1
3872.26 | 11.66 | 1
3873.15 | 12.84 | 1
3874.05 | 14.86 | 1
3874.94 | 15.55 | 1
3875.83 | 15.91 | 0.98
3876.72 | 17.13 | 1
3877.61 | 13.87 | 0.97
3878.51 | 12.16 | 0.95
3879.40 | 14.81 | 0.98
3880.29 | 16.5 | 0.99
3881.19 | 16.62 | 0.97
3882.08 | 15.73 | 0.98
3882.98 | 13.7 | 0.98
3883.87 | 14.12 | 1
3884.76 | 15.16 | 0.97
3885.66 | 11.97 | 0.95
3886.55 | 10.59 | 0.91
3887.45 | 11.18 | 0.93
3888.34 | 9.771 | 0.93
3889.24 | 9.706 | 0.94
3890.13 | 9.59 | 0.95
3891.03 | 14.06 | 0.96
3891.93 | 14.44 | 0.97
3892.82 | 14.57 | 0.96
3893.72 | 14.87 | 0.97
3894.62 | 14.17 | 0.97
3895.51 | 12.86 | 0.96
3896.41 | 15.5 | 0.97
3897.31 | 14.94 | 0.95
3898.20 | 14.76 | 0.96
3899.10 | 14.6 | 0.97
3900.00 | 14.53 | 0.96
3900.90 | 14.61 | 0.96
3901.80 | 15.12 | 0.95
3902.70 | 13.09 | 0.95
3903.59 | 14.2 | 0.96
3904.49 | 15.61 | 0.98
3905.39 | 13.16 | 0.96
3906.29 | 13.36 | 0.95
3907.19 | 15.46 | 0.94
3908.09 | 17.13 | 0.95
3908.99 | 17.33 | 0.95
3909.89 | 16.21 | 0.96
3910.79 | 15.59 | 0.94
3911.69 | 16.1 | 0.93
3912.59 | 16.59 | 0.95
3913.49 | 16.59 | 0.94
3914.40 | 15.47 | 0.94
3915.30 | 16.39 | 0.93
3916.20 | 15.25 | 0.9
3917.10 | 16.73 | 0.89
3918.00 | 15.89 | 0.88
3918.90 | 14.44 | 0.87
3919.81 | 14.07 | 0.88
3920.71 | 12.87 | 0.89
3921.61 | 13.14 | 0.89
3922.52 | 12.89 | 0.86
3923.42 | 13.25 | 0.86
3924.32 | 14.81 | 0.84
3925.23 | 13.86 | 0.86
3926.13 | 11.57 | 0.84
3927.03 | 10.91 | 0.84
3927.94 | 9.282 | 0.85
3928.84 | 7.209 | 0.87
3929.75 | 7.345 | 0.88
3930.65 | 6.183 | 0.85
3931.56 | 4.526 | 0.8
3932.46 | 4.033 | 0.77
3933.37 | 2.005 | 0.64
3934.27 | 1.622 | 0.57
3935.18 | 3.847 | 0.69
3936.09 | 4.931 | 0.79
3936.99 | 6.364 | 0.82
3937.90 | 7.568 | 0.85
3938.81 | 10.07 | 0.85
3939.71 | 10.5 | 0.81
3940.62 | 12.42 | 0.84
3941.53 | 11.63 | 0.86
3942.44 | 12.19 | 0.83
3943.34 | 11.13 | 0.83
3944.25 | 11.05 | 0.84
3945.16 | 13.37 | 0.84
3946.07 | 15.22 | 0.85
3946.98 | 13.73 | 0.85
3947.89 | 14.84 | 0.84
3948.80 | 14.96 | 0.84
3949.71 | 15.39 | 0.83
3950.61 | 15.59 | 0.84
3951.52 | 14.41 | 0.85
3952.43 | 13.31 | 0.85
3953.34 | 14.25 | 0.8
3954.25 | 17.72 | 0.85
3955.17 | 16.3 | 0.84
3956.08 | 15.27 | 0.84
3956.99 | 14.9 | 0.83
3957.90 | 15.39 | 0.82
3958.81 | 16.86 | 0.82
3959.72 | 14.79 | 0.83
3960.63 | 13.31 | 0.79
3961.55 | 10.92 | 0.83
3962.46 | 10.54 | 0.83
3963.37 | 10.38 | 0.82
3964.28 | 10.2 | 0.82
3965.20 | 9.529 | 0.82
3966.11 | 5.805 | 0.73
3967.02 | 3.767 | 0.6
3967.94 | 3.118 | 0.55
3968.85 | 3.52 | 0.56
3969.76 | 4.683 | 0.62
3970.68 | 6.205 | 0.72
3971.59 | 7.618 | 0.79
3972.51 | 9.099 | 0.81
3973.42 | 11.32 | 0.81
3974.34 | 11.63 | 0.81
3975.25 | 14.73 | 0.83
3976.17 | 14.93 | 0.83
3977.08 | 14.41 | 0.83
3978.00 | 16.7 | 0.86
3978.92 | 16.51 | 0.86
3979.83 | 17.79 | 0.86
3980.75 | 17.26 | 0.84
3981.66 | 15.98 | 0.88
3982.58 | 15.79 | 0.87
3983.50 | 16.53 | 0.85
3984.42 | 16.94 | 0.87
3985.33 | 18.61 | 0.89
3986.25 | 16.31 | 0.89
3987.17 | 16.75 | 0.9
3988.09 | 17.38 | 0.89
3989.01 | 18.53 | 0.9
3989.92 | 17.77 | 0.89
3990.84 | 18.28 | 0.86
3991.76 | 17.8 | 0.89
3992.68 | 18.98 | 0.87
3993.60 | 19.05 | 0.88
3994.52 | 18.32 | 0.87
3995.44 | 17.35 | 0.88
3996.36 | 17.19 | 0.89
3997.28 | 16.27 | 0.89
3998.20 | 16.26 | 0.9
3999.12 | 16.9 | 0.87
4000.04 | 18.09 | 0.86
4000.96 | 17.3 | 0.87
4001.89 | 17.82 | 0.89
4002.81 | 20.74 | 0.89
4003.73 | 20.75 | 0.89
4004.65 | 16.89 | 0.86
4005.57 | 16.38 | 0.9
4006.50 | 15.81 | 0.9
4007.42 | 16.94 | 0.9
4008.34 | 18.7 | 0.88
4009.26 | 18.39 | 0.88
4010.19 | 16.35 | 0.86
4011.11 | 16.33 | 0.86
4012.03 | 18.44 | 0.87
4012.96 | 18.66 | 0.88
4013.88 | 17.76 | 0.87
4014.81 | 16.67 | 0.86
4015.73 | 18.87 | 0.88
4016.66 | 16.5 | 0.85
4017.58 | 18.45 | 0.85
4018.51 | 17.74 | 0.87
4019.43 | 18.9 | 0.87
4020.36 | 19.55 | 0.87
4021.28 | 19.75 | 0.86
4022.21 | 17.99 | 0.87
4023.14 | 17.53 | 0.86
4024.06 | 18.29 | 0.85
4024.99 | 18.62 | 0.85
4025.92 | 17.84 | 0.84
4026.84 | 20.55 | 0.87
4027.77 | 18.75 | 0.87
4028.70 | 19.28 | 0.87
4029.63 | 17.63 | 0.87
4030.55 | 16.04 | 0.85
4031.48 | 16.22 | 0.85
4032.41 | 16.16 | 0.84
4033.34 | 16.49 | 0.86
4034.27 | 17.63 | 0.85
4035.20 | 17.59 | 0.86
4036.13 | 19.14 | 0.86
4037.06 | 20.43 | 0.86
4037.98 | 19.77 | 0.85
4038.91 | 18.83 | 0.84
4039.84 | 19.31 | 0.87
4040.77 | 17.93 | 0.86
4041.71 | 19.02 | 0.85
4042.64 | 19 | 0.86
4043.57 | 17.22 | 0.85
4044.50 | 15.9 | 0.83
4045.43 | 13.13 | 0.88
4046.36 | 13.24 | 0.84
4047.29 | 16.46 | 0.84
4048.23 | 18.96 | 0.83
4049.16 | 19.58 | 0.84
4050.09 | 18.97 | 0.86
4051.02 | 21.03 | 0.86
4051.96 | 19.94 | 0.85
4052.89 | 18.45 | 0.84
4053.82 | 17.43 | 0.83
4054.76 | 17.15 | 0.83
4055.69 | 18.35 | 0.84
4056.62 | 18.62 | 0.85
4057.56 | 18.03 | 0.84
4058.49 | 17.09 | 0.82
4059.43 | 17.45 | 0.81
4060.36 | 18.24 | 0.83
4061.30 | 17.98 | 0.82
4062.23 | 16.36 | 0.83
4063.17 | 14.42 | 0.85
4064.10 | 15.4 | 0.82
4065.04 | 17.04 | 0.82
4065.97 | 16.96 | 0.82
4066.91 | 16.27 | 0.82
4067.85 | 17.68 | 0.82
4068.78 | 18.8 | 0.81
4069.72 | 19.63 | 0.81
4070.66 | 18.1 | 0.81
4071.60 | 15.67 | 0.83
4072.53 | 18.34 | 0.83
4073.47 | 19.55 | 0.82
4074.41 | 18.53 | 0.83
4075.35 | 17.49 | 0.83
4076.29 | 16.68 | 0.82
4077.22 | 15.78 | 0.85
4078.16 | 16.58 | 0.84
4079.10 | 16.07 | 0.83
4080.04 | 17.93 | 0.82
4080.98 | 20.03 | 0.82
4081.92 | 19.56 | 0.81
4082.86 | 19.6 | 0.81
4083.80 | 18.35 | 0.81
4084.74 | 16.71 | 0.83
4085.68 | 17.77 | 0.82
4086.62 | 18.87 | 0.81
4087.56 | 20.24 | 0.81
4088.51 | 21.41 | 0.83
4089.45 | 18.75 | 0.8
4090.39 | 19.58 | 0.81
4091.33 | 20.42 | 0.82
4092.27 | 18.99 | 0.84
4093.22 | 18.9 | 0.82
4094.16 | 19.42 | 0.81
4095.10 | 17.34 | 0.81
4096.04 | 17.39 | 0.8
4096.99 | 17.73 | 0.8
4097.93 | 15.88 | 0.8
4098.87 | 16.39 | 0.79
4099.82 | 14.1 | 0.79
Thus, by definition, 1.3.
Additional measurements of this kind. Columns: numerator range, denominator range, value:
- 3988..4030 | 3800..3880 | 1.29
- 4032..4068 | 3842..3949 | 1.30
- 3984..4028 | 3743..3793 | 1.28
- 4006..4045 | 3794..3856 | 1.35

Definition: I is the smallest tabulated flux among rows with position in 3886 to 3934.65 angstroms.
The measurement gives 1.622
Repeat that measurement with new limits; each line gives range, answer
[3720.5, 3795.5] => 7.302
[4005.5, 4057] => 13.13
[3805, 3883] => 6.576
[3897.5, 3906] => 13.09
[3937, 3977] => 3.118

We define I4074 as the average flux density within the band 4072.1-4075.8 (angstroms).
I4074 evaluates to 18.5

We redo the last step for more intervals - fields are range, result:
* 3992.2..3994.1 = 19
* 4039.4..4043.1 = 18.8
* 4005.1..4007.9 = 16.4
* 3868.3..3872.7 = 15.3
